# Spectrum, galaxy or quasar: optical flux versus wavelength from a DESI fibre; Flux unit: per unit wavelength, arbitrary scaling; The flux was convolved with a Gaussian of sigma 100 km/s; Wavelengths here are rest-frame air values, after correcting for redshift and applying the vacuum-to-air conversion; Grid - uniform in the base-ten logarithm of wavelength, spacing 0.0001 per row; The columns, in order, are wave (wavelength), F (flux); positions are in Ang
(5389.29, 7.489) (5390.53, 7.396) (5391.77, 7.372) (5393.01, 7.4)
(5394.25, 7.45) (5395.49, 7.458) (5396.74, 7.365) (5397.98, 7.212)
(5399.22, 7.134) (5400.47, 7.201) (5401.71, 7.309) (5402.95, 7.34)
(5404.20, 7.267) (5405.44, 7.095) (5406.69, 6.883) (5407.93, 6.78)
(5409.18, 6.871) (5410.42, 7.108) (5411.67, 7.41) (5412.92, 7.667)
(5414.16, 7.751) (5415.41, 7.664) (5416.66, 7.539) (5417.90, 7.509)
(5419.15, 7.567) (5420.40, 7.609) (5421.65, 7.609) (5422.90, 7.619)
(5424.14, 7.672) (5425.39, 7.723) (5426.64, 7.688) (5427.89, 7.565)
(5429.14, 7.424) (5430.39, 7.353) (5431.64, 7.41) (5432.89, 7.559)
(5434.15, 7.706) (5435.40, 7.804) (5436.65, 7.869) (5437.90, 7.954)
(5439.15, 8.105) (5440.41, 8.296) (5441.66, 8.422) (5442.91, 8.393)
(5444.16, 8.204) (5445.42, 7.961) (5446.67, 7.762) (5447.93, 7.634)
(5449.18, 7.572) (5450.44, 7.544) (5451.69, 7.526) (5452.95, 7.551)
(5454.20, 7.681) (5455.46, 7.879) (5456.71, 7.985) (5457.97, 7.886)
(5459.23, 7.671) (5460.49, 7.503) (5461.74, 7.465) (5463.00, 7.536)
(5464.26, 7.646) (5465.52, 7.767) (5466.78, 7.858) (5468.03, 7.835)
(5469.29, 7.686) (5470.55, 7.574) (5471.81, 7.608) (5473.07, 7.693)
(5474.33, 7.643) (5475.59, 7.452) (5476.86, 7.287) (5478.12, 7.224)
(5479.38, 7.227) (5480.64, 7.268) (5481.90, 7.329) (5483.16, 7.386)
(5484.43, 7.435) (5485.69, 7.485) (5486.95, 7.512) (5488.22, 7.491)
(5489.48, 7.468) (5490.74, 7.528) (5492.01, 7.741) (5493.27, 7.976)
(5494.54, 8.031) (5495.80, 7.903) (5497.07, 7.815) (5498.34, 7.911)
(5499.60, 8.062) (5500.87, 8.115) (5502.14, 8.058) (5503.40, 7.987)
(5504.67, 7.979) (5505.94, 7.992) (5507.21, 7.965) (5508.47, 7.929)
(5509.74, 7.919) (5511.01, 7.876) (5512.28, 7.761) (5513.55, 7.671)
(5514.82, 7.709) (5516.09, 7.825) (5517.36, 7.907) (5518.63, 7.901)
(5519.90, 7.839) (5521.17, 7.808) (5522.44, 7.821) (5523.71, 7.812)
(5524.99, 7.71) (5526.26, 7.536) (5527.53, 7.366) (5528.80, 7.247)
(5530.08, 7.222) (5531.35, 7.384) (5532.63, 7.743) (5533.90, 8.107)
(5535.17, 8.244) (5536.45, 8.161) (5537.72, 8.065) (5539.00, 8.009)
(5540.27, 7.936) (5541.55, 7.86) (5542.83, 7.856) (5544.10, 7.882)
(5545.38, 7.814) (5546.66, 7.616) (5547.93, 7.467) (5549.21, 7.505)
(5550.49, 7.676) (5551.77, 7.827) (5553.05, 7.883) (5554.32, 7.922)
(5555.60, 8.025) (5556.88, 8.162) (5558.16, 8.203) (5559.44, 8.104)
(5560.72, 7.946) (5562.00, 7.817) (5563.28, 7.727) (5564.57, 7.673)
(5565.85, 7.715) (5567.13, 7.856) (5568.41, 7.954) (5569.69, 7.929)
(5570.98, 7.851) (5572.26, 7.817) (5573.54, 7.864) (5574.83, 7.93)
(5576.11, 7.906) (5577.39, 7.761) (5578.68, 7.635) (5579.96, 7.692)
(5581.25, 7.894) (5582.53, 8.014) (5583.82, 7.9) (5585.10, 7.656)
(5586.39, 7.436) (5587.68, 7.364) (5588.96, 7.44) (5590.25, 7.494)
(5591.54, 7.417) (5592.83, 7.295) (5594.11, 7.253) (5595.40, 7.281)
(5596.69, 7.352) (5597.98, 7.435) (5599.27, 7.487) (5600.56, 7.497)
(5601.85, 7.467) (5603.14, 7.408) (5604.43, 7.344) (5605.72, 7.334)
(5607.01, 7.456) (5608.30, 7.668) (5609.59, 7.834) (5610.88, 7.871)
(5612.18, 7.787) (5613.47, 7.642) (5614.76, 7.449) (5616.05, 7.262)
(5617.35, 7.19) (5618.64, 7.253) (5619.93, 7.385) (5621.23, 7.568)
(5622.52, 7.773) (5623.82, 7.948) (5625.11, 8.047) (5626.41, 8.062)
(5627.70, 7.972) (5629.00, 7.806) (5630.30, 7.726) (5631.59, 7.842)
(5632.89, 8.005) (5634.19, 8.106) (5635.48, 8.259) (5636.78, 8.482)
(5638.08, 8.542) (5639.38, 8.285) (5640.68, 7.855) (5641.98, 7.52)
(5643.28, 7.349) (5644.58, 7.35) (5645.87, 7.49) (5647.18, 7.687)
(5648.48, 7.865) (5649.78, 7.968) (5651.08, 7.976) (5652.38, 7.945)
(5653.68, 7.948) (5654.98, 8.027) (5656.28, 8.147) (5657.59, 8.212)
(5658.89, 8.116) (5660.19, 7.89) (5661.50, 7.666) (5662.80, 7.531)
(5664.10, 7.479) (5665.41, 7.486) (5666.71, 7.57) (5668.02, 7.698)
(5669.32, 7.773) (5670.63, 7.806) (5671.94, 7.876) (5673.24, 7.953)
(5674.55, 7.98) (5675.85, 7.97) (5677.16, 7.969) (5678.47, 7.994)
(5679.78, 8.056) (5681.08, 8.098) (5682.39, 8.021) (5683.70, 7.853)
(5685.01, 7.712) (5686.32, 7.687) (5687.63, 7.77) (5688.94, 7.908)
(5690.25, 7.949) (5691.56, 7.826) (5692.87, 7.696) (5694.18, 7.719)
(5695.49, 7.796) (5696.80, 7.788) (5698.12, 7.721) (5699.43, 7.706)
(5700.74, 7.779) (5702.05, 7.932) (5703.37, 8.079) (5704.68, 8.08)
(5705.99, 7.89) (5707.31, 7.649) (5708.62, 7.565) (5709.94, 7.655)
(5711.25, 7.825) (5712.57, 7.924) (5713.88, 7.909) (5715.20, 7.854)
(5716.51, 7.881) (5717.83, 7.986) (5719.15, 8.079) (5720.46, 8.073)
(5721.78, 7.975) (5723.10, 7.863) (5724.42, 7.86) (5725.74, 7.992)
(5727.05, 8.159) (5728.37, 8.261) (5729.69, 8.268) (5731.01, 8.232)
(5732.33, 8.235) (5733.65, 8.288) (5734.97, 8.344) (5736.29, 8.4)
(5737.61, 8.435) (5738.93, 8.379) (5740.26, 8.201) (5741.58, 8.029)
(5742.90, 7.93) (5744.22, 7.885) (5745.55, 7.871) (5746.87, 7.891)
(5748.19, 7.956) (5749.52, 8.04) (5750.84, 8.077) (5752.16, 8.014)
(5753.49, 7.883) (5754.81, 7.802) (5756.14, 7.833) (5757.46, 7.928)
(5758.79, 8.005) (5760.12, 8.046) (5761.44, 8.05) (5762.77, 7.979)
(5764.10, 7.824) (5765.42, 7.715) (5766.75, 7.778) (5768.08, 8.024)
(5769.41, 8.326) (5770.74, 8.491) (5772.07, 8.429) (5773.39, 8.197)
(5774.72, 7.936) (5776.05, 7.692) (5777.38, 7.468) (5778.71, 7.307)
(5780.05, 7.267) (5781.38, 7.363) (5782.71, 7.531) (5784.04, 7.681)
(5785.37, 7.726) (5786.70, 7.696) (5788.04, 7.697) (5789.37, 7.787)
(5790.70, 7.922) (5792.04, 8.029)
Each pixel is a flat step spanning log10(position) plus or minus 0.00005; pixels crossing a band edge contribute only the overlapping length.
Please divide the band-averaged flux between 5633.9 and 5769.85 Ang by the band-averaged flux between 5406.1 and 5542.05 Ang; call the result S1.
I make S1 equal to 1.0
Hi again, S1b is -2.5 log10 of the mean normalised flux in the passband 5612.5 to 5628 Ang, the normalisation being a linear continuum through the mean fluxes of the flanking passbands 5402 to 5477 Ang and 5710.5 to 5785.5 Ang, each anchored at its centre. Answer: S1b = 0.03 mag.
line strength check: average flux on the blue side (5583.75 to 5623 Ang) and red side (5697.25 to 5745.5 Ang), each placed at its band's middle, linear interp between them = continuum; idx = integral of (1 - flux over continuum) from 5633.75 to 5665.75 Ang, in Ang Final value -0.9 Ang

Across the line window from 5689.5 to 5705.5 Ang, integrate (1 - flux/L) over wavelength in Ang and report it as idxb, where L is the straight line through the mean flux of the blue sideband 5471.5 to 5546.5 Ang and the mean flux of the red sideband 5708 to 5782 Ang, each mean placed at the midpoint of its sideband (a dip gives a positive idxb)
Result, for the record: 0.2 Ang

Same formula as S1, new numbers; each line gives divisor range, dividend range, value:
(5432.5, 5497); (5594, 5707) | 1.01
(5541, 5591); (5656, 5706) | 1.01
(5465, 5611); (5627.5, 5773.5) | 1.03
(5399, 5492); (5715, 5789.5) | 1.05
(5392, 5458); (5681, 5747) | 1.05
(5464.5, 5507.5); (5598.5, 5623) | 0.98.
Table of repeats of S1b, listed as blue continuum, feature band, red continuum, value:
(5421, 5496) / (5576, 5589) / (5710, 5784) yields 0.01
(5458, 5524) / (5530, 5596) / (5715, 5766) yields 0.00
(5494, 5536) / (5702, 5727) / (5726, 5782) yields 0.01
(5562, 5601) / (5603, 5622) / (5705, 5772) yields 0.03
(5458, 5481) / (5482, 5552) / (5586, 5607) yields -0.04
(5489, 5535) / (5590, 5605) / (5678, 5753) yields 0.07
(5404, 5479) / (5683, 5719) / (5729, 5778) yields 0.02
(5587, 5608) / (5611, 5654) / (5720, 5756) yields -0.03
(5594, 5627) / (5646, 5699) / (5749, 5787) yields -0.02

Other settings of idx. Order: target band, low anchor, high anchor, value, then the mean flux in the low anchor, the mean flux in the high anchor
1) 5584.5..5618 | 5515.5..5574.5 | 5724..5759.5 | 1.8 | 7.82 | 8.08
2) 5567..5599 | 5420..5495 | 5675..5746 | 0.7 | 7.67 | 7.96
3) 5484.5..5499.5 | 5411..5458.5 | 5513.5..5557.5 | 0.1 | 7.74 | 7.79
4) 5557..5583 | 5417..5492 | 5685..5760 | -0.3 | 7.65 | 7.96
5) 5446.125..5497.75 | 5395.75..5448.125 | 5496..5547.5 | 0.6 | 7.57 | 7.83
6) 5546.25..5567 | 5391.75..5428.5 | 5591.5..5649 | -0.7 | 7.4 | 7.67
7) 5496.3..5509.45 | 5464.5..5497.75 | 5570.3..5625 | -0.7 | 7.59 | 7.58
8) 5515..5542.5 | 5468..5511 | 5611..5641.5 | -0.2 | 7.69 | 7.83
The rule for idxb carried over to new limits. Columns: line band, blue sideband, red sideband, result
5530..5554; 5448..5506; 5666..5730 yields -0.3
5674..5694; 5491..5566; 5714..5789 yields 0.1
